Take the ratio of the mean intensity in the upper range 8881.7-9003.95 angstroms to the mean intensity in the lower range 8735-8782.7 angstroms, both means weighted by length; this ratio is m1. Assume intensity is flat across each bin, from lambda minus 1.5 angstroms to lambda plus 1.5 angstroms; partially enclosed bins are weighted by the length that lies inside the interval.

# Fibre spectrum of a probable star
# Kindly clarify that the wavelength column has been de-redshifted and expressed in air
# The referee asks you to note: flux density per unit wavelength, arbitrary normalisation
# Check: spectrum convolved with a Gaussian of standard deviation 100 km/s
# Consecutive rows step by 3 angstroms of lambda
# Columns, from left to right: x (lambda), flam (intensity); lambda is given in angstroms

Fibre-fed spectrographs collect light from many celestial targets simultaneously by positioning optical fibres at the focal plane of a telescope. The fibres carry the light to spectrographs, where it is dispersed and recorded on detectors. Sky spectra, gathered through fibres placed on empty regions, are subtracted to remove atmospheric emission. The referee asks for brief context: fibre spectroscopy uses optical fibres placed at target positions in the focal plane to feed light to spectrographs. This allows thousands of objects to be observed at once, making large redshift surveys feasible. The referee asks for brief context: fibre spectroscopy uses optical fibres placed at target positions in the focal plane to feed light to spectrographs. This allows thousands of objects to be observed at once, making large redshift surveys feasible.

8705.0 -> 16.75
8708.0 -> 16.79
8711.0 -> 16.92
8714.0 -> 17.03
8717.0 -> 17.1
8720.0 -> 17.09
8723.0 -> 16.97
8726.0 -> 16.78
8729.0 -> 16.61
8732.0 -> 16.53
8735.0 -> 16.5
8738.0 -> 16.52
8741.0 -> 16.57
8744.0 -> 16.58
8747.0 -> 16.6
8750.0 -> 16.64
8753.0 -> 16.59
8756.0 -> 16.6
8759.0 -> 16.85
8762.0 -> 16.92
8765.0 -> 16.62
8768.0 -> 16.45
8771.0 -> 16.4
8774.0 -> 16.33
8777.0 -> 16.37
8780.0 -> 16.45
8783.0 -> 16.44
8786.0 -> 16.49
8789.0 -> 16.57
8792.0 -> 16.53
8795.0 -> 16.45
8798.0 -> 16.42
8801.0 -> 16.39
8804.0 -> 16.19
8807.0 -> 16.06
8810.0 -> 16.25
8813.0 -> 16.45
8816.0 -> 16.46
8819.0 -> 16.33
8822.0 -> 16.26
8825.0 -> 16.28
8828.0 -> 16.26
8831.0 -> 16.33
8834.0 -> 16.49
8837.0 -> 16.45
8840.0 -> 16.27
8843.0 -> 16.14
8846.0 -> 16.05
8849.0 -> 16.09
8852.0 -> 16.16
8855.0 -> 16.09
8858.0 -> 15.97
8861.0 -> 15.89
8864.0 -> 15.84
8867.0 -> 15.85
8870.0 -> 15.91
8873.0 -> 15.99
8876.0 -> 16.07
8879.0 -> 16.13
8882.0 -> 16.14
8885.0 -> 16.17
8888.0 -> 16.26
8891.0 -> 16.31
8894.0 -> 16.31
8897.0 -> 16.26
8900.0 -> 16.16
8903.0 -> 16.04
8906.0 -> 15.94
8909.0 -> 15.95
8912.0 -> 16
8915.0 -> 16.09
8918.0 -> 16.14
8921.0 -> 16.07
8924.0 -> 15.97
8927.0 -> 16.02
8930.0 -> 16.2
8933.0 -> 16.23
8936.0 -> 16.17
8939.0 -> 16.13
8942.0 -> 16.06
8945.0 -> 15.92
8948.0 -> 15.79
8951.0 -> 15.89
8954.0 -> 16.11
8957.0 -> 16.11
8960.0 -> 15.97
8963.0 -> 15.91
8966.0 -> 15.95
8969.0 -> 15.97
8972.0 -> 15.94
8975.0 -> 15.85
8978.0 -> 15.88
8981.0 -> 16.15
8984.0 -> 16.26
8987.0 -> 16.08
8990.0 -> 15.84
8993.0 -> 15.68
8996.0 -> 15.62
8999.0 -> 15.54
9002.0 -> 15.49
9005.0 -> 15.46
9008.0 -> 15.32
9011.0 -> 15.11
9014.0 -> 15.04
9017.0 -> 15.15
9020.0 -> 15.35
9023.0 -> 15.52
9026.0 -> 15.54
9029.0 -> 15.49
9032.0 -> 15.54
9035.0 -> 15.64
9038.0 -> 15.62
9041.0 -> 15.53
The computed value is 0.97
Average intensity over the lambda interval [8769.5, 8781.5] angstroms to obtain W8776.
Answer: 16.4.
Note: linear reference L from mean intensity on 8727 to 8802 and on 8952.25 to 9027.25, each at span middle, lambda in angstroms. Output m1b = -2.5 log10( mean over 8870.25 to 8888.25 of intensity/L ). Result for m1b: 0.00 mag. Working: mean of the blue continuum 16.5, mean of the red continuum 15.7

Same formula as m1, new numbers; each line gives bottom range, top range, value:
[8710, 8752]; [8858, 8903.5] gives 0.96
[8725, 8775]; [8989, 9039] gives 0.93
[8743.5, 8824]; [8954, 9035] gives 0.95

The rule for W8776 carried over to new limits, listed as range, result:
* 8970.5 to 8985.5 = 16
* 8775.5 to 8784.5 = 16.4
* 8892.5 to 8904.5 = 16.2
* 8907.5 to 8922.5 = 16.1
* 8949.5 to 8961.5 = 16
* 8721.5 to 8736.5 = 16.7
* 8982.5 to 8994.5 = 16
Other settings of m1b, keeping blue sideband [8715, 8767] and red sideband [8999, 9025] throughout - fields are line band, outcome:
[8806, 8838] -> 0.00 mag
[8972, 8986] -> -0.04 mag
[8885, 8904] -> -0.02 mag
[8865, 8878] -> 0.01 mag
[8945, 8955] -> -0.02 mag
